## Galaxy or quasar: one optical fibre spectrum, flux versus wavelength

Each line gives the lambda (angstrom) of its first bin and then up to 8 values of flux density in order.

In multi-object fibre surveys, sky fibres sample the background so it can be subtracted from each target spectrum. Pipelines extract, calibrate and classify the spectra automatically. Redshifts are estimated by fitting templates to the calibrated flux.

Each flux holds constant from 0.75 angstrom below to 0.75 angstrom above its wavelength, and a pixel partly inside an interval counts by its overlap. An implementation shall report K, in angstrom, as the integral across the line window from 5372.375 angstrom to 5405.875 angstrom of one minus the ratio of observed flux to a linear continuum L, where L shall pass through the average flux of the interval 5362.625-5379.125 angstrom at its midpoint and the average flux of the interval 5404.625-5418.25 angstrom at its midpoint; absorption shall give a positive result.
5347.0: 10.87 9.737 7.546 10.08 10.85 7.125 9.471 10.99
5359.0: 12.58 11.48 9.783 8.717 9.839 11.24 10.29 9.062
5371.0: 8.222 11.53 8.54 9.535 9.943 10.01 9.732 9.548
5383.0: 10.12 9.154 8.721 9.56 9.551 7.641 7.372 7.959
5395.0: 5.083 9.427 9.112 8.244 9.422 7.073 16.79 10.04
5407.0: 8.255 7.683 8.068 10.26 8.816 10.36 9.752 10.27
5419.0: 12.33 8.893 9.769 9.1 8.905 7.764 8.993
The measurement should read 1.0 angstrom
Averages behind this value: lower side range 9.72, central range 9.26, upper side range 9.35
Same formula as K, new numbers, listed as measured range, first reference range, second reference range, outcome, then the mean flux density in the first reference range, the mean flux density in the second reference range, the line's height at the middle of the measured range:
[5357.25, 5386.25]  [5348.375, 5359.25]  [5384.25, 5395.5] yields -3.4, 9.67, 8.15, 8.92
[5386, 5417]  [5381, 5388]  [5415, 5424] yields 2.2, 9.41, 10.1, 9.72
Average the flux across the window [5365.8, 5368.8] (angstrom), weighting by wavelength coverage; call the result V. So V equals 10.7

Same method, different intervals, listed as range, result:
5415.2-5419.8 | 10.8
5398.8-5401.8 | 8.81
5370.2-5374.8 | 9.43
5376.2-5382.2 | 9.81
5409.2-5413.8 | 9.05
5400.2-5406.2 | 10.8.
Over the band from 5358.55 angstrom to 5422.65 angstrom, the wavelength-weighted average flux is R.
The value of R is 9.52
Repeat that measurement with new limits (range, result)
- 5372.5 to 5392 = 9.35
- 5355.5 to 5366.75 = 10.5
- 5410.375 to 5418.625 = 9.92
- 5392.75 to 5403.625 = 8.35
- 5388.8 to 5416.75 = 8.98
